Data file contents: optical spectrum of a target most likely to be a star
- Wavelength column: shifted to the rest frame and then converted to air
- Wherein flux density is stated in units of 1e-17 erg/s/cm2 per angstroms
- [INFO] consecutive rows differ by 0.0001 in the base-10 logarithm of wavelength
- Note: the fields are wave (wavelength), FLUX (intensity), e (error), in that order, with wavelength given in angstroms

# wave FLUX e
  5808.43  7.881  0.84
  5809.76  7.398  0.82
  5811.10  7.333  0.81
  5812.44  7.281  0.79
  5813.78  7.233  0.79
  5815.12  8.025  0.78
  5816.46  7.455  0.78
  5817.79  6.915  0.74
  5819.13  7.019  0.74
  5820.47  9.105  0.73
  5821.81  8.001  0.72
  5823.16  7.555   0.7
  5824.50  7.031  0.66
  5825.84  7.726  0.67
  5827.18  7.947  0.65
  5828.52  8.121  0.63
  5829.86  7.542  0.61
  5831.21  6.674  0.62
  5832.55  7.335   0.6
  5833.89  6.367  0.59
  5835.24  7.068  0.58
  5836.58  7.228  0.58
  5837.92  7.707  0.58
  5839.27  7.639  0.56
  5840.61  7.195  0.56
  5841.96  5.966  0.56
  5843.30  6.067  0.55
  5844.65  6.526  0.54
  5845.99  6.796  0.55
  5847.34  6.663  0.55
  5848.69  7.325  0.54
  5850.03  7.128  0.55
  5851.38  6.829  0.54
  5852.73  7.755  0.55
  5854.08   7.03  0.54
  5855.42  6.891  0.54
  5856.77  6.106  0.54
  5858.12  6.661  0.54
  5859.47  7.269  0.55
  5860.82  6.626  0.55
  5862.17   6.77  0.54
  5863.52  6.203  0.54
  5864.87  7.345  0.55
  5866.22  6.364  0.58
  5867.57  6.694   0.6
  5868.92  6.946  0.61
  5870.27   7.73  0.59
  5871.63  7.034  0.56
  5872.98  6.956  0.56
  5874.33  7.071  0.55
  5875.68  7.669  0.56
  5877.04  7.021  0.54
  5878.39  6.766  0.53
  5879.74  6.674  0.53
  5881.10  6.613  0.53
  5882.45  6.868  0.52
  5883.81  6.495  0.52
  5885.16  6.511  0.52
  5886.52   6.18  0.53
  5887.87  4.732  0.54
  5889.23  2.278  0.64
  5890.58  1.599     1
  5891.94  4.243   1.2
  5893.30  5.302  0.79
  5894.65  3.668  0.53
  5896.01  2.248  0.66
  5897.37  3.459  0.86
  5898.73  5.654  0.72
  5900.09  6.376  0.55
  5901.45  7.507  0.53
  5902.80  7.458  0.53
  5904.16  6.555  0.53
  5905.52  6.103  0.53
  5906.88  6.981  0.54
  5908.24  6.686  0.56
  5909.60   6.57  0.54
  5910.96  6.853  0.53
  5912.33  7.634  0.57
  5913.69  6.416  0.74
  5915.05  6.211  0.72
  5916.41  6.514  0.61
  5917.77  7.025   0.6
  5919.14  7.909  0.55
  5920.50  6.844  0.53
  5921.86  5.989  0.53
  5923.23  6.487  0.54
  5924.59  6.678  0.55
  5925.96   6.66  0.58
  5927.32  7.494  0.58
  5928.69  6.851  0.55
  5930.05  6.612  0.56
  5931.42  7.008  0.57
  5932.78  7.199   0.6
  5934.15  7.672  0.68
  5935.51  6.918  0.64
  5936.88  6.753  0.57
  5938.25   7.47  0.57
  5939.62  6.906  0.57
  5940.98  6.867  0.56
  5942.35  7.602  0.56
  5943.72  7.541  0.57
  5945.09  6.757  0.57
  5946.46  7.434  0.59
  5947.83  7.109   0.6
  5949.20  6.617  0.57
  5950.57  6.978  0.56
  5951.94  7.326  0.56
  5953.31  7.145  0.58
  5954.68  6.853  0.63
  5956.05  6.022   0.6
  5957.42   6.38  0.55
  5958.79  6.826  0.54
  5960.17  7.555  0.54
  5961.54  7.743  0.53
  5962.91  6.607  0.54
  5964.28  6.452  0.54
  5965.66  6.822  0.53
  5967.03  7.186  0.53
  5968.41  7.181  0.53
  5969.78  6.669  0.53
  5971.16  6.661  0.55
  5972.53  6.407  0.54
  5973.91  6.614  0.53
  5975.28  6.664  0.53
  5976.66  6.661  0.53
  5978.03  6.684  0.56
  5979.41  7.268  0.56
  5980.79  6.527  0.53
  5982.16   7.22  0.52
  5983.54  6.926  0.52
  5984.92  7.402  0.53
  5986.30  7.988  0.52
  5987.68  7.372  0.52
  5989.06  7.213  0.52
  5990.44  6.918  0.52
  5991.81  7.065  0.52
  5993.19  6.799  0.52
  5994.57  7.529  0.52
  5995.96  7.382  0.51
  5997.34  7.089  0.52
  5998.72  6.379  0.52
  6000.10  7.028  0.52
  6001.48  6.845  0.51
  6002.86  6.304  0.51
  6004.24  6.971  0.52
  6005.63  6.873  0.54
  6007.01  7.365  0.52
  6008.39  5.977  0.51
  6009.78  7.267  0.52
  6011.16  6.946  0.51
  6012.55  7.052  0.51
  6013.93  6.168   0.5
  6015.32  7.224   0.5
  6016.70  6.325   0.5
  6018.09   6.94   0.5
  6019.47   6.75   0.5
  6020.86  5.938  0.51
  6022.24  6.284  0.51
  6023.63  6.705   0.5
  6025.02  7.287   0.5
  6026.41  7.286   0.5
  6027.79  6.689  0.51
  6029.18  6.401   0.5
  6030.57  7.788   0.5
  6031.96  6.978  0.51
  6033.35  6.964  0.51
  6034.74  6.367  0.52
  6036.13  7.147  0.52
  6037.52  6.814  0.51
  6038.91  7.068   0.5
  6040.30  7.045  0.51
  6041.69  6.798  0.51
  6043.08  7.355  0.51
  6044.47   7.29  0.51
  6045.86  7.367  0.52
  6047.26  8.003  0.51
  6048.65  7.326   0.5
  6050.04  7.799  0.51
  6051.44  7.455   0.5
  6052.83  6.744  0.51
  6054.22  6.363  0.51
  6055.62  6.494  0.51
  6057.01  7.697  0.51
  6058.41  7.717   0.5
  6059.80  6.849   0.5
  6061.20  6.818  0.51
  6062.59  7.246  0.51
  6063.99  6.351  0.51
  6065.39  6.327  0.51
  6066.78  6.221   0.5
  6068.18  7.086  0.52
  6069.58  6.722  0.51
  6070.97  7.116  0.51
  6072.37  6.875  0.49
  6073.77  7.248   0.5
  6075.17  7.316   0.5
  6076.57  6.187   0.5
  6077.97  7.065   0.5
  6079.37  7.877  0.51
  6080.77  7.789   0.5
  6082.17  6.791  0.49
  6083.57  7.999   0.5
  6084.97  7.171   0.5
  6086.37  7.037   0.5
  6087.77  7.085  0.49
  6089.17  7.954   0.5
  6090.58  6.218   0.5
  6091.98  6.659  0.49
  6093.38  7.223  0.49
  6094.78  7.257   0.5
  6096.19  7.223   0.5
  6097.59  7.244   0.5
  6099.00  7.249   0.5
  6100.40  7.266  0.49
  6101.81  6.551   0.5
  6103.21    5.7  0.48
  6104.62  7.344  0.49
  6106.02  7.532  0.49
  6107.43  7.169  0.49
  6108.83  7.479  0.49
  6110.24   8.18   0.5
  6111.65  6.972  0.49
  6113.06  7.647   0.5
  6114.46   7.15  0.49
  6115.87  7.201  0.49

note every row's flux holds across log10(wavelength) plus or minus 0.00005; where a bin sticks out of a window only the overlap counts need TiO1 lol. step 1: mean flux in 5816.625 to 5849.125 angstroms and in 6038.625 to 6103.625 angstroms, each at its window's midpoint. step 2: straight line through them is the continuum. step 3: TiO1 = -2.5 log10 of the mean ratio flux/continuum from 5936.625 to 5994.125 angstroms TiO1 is 0.025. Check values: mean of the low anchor 7.23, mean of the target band 6.99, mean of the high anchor 7.08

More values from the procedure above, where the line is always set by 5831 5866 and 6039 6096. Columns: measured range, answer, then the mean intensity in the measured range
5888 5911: 0.31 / 5.21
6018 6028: 0.05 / 6.73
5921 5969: 0.00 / 6.96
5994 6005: 0.02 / 6.93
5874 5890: 0.12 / 6.19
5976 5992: -0.01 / 7.11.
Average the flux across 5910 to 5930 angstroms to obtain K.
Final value 6.81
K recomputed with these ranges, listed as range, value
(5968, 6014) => 6.93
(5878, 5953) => 6.37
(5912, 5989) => 6.95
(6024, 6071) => 7.03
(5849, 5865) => 6.88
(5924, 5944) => 7.07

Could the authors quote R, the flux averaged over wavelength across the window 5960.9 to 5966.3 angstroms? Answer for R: 6.9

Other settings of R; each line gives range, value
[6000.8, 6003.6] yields 6.59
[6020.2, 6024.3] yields 6.31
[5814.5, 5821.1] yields 7.7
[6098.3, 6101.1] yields 7.27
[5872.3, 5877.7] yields 7.18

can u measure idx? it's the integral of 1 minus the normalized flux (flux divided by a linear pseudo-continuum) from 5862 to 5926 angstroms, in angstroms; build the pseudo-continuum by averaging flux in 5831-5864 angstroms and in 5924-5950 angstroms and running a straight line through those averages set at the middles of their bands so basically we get 7.0 angstroms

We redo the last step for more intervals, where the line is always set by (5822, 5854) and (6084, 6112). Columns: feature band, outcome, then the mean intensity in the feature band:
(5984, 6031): 1.4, 6.92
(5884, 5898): 5.9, 4.11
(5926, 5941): 0.2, 7.06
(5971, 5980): 0.6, 6.71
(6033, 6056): 0.1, 7.09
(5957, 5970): 0.3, 6.96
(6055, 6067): 0.4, 6.89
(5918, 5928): 0.4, 6.87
